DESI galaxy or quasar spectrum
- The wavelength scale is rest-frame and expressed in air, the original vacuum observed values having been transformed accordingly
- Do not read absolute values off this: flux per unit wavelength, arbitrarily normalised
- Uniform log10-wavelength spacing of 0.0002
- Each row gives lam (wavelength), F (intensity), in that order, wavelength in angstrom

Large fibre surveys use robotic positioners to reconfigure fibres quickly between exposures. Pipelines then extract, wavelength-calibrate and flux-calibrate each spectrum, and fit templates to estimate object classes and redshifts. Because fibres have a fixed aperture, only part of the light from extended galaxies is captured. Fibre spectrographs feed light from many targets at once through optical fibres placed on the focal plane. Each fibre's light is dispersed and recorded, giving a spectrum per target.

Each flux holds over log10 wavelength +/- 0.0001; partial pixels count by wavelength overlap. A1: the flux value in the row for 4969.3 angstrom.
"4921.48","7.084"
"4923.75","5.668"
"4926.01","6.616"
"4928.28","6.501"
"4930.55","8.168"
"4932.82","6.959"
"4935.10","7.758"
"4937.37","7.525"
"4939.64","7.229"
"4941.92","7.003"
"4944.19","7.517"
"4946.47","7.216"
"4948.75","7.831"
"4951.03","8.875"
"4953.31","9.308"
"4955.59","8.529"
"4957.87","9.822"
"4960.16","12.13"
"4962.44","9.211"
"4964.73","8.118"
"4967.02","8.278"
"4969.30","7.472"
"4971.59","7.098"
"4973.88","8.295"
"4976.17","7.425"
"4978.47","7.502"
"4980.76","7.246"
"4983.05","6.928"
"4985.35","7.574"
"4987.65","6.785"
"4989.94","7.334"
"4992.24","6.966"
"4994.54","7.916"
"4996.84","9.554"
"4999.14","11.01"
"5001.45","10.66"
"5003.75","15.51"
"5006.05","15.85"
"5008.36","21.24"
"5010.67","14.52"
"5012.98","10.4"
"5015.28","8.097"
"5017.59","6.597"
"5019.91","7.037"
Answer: 7.472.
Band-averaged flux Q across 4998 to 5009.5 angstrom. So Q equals 14.8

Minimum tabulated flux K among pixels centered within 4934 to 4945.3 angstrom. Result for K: 7.003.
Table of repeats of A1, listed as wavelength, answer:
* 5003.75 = 15.51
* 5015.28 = 8.097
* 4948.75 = 7.831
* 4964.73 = 8.118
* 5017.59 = 6.597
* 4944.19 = 7.517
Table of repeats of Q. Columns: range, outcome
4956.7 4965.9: 9.8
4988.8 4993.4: 7.15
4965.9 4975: 7.79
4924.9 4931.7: 7.1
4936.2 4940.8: 7.38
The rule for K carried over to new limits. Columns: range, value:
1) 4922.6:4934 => 5.668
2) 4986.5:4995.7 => 6.785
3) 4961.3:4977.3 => 7.098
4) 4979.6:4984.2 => 6.928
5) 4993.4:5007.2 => 7.916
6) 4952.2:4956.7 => 8.529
